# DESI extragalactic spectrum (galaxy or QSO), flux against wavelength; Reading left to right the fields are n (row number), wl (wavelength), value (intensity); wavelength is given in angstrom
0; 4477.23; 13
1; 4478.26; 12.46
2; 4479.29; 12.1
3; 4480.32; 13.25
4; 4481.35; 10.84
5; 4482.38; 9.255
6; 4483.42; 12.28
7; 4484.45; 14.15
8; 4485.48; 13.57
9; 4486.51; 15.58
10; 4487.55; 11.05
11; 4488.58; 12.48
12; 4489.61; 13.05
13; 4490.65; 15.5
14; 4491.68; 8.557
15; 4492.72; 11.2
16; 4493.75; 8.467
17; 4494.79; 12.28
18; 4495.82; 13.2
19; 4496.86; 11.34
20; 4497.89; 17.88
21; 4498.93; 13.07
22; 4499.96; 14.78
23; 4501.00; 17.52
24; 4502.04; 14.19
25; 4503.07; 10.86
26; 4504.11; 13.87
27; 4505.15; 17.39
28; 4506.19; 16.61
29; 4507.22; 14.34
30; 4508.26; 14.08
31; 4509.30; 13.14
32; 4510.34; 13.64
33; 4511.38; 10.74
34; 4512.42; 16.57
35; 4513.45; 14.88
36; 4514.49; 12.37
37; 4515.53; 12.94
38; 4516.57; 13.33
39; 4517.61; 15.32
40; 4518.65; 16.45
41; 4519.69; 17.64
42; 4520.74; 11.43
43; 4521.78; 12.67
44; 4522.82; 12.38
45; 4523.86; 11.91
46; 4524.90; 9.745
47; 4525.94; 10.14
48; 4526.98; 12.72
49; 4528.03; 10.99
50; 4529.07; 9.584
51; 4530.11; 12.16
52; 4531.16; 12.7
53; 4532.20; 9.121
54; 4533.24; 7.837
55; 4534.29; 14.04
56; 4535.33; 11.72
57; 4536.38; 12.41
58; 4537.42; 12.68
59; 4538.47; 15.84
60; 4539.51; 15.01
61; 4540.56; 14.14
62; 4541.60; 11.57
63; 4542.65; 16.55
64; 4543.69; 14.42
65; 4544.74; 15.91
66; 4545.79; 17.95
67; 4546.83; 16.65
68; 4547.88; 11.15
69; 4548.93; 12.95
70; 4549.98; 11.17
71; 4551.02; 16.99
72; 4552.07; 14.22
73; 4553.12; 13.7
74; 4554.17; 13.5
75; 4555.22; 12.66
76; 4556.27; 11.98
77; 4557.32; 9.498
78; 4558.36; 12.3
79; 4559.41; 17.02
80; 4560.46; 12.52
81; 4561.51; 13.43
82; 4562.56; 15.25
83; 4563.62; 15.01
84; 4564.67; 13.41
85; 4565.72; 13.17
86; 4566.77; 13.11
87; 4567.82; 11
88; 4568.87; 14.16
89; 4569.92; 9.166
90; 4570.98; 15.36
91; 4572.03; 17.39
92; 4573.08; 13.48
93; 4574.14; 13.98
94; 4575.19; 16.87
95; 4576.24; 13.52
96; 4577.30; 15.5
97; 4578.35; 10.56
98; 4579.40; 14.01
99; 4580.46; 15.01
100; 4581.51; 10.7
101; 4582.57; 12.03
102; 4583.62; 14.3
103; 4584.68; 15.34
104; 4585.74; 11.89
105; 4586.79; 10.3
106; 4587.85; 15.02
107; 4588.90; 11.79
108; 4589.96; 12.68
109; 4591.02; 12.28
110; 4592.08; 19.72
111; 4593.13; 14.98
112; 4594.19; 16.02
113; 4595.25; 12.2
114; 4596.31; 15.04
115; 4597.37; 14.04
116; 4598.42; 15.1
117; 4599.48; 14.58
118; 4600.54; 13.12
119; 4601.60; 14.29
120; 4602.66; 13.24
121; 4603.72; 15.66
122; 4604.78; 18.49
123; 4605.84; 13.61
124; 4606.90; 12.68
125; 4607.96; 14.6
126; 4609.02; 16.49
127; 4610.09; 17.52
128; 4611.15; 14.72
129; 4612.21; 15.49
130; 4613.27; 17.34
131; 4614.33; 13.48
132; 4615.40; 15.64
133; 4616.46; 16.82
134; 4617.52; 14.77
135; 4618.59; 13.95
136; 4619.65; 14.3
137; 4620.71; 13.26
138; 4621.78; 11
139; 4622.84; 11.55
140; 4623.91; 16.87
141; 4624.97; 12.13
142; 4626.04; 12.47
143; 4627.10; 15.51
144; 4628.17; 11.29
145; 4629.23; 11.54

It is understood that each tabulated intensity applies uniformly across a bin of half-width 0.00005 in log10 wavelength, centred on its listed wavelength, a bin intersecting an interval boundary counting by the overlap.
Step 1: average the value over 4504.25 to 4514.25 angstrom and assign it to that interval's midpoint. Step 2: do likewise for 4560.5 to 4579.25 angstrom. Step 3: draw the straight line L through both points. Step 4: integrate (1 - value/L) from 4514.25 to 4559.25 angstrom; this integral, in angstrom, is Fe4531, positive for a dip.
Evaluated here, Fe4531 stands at 3.5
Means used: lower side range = 14.5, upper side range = 13.8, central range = 13.1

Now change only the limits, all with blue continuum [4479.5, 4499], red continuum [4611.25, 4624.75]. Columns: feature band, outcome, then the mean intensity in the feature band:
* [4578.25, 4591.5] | 1.1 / 12.8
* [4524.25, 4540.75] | 1.6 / 11.9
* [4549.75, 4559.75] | 0.1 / 13.3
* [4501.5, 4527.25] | -1.5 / 13.6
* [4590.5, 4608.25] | -0.6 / 14.7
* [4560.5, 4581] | -0.1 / 13.8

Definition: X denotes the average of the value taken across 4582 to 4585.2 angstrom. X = 13.8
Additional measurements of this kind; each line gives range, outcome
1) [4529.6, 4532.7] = 11.3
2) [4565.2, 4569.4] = 12.9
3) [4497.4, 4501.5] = 15.8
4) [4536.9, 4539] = 14.3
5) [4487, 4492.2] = 12.1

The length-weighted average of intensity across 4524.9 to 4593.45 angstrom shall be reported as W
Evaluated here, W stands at 13.3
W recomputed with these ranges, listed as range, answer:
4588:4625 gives 14.6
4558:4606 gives 14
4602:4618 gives 15.4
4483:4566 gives 13.3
